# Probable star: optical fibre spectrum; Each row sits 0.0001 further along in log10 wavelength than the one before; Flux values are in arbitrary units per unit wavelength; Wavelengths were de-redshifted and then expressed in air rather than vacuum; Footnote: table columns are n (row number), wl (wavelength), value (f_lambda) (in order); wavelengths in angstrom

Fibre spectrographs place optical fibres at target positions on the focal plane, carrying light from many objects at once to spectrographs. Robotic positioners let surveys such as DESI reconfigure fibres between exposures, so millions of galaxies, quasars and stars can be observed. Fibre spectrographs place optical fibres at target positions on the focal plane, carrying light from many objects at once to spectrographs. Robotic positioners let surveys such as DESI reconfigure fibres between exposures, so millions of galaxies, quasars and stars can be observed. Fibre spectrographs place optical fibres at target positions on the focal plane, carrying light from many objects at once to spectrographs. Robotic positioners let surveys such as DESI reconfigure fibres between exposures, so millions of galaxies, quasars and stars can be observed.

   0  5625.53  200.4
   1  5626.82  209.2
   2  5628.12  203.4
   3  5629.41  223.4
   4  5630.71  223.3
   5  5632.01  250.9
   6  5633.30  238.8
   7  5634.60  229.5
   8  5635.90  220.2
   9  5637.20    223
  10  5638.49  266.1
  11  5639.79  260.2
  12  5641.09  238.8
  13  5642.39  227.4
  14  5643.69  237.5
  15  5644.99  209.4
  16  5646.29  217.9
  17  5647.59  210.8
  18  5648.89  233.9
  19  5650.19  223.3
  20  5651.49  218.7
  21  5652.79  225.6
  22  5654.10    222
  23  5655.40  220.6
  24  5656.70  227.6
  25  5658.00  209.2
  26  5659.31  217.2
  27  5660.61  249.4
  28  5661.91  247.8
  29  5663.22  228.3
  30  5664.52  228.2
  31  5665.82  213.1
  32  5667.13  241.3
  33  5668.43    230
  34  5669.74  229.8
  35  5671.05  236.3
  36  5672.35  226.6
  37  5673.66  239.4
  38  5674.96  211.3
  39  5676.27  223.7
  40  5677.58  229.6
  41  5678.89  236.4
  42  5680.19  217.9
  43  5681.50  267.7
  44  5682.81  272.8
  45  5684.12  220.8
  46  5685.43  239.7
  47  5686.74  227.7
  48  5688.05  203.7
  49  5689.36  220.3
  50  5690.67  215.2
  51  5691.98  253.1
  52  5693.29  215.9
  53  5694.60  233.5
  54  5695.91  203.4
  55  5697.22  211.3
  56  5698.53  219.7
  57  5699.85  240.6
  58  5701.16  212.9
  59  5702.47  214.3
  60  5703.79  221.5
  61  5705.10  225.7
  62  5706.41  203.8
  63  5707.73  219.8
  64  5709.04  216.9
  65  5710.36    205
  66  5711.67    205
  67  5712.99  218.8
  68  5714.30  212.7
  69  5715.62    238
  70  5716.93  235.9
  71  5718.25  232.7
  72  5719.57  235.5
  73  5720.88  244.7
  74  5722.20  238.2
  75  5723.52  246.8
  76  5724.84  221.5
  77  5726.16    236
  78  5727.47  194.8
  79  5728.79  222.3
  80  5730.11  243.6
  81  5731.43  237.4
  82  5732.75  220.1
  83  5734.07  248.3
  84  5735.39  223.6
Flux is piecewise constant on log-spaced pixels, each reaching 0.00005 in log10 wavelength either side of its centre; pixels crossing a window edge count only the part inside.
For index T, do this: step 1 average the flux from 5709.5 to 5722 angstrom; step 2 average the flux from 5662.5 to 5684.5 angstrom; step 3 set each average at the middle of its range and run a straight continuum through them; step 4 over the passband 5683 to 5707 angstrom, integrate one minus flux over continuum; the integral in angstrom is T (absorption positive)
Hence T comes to 0.7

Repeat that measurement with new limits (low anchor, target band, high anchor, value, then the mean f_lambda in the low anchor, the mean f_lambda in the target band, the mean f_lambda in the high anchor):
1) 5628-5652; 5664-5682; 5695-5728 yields -0.3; 230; 231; 222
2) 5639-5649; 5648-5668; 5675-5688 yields 0.4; 230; 227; 234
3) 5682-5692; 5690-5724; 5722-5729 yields 0.7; 231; 224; 226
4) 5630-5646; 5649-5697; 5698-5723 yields 0.2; 235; 228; 223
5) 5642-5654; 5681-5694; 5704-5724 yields -0.5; 222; 233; 225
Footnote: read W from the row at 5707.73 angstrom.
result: 219.8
